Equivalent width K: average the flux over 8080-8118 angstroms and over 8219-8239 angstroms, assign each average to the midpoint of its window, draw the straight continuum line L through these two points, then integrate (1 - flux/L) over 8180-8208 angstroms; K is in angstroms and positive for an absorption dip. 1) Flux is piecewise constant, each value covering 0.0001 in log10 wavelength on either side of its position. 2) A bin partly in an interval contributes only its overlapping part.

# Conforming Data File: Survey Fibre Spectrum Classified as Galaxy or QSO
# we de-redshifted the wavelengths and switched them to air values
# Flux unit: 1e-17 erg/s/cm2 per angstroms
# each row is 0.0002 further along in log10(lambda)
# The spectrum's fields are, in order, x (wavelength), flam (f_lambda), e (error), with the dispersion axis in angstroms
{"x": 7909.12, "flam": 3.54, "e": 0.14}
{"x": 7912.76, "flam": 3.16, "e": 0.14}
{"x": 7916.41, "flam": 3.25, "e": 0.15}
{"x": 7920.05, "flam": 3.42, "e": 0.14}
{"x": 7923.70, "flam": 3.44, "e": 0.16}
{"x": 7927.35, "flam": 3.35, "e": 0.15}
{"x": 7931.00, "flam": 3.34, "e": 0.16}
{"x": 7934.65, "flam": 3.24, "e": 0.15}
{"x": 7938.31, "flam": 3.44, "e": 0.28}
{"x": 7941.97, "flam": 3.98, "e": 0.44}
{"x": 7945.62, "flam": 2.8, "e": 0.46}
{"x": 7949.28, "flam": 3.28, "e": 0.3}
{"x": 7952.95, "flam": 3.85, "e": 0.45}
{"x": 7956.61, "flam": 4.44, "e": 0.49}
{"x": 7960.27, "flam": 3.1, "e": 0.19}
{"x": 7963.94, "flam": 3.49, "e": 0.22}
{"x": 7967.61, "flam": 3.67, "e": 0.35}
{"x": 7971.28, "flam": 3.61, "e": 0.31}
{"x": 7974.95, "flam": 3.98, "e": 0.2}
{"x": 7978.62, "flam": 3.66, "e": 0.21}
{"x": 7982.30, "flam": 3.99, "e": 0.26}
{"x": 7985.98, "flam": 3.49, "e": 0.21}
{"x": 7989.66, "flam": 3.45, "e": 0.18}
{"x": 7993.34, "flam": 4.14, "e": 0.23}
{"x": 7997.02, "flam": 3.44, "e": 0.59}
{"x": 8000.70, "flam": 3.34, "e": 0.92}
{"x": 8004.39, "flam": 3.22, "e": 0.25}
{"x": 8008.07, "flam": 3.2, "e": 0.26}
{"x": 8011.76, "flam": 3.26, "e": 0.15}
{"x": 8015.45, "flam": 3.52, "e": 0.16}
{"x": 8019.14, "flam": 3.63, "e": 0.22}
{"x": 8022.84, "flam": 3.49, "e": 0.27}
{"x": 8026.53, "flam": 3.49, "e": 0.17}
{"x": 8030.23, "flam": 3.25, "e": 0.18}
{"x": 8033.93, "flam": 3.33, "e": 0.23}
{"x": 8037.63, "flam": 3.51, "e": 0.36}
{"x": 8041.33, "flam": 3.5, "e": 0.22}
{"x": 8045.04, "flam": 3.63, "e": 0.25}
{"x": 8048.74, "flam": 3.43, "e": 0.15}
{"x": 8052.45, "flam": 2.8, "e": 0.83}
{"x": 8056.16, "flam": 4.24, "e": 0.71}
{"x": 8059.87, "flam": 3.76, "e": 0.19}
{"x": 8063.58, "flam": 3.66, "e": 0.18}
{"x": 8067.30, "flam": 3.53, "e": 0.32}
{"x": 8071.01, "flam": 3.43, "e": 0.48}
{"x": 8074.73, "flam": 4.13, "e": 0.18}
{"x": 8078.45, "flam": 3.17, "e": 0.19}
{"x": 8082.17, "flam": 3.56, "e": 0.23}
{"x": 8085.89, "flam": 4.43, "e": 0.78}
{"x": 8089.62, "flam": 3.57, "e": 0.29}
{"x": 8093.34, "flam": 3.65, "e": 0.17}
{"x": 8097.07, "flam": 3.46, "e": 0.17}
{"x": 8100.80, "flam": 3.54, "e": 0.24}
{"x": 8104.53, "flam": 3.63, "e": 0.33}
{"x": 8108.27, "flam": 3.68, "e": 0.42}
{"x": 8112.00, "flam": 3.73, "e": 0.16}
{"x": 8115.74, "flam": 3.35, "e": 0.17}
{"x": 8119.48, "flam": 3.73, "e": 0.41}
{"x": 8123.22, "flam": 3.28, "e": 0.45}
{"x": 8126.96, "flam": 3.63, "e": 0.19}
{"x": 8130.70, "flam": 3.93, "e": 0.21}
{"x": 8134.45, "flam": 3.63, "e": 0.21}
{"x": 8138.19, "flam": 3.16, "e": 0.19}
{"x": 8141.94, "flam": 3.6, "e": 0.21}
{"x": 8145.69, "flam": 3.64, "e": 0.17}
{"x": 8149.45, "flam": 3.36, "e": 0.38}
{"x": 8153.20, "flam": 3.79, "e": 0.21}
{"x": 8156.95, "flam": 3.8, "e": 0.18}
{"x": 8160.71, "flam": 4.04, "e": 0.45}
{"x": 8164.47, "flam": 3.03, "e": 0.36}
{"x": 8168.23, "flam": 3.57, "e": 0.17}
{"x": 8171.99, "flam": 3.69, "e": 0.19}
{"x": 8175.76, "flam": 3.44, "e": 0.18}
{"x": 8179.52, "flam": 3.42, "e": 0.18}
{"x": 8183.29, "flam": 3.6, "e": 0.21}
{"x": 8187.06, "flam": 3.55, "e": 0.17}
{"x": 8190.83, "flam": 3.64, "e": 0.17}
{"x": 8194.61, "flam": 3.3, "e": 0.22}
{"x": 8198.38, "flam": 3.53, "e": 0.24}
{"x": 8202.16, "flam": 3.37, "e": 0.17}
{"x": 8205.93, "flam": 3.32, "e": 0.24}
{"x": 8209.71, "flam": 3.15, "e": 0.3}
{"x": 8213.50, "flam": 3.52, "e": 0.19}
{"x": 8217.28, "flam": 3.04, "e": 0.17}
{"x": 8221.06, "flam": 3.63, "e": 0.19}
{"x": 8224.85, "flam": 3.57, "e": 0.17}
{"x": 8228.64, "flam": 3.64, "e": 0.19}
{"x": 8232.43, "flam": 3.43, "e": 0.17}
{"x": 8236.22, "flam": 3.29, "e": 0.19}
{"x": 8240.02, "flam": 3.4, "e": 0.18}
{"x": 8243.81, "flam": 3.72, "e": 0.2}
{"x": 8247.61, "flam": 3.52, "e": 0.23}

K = 0.60 angstroms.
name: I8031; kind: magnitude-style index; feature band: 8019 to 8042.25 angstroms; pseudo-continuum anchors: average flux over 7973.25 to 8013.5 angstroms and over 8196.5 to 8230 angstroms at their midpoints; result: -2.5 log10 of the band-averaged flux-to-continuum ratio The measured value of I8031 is 0.029 mag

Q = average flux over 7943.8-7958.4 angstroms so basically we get 3.59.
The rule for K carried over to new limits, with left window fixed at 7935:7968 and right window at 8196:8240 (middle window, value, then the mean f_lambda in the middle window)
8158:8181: -0.8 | 3.54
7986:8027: 0.5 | 3.47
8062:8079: -0.7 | 3.61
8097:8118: -0.7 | 3.58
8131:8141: -0.1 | 3.5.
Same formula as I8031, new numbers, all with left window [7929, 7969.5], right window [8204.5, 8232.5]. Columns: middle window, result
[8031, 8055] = 0.03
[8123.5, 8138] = -0.05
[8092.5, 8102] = -0.03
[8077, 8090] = -0.08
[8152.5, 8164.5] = -0.10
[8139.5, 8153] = -0.03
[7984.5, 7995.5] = -0.06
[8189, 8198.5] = -0.02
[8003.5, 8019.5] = 0.04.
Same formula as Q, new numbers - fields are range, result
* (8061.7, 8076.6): 3.69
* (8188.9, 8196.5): 3.47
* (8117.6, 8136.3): 3.64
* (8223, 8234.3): 3.55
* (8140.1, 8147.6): 3.62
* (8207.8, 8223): 3.33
